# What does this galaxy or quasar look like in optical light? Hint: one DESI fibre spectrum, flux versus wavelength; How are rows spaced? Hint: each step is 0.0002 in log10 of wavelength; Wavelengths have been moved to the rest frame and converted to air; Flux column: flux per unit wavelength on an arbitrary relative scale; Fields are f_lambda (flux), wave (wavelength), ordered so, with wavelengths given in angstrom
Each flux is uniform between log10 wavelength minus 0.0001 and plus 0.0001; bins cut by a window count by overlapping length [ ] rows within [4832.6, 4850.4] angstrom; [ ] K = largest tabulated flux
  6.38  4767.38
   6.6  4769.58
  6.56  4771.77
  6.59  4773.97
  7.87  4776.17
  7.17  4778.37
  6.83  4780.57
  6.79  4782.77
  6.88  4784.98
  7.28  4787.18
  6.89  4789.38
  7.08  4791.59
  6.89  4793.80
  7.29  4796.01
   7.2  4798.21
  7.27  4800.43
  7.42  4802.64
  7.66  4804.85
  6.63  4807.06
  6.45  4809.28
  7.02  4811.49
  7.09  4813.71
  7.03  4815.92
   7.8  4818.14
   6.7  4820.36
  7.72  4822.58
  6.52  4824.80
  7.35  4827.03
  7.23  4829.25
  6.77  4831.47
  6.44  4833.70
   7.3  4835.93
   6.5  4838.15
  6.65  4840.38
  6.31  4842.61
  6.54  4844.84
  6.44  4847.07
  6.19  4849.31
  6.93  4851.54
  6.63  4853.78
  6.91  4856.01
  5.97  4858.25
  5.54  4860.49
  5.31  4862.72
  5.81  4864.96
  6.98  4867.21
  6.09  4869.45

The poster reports 7.3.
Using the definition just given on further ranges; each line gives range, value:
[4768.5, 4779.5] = 7.87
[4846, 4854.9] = 6.93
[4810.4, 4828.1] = 7.8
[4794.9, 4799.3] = 7.29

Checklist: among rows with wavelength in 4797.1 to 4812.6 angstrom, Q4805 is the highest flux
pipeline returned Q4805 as 7.66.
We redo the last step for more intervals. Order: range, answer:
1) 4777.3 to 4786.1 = 7.17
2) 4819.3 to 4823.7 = 7.72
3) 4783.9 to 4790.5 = 7.28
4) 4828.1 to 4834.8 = 7.23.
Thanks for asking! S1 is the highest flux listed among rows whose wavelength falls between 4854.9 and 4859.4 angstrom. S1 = 6.91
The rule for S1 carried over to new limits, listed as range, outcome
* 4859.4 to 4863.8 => 5.54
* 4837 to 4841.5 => 6.65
